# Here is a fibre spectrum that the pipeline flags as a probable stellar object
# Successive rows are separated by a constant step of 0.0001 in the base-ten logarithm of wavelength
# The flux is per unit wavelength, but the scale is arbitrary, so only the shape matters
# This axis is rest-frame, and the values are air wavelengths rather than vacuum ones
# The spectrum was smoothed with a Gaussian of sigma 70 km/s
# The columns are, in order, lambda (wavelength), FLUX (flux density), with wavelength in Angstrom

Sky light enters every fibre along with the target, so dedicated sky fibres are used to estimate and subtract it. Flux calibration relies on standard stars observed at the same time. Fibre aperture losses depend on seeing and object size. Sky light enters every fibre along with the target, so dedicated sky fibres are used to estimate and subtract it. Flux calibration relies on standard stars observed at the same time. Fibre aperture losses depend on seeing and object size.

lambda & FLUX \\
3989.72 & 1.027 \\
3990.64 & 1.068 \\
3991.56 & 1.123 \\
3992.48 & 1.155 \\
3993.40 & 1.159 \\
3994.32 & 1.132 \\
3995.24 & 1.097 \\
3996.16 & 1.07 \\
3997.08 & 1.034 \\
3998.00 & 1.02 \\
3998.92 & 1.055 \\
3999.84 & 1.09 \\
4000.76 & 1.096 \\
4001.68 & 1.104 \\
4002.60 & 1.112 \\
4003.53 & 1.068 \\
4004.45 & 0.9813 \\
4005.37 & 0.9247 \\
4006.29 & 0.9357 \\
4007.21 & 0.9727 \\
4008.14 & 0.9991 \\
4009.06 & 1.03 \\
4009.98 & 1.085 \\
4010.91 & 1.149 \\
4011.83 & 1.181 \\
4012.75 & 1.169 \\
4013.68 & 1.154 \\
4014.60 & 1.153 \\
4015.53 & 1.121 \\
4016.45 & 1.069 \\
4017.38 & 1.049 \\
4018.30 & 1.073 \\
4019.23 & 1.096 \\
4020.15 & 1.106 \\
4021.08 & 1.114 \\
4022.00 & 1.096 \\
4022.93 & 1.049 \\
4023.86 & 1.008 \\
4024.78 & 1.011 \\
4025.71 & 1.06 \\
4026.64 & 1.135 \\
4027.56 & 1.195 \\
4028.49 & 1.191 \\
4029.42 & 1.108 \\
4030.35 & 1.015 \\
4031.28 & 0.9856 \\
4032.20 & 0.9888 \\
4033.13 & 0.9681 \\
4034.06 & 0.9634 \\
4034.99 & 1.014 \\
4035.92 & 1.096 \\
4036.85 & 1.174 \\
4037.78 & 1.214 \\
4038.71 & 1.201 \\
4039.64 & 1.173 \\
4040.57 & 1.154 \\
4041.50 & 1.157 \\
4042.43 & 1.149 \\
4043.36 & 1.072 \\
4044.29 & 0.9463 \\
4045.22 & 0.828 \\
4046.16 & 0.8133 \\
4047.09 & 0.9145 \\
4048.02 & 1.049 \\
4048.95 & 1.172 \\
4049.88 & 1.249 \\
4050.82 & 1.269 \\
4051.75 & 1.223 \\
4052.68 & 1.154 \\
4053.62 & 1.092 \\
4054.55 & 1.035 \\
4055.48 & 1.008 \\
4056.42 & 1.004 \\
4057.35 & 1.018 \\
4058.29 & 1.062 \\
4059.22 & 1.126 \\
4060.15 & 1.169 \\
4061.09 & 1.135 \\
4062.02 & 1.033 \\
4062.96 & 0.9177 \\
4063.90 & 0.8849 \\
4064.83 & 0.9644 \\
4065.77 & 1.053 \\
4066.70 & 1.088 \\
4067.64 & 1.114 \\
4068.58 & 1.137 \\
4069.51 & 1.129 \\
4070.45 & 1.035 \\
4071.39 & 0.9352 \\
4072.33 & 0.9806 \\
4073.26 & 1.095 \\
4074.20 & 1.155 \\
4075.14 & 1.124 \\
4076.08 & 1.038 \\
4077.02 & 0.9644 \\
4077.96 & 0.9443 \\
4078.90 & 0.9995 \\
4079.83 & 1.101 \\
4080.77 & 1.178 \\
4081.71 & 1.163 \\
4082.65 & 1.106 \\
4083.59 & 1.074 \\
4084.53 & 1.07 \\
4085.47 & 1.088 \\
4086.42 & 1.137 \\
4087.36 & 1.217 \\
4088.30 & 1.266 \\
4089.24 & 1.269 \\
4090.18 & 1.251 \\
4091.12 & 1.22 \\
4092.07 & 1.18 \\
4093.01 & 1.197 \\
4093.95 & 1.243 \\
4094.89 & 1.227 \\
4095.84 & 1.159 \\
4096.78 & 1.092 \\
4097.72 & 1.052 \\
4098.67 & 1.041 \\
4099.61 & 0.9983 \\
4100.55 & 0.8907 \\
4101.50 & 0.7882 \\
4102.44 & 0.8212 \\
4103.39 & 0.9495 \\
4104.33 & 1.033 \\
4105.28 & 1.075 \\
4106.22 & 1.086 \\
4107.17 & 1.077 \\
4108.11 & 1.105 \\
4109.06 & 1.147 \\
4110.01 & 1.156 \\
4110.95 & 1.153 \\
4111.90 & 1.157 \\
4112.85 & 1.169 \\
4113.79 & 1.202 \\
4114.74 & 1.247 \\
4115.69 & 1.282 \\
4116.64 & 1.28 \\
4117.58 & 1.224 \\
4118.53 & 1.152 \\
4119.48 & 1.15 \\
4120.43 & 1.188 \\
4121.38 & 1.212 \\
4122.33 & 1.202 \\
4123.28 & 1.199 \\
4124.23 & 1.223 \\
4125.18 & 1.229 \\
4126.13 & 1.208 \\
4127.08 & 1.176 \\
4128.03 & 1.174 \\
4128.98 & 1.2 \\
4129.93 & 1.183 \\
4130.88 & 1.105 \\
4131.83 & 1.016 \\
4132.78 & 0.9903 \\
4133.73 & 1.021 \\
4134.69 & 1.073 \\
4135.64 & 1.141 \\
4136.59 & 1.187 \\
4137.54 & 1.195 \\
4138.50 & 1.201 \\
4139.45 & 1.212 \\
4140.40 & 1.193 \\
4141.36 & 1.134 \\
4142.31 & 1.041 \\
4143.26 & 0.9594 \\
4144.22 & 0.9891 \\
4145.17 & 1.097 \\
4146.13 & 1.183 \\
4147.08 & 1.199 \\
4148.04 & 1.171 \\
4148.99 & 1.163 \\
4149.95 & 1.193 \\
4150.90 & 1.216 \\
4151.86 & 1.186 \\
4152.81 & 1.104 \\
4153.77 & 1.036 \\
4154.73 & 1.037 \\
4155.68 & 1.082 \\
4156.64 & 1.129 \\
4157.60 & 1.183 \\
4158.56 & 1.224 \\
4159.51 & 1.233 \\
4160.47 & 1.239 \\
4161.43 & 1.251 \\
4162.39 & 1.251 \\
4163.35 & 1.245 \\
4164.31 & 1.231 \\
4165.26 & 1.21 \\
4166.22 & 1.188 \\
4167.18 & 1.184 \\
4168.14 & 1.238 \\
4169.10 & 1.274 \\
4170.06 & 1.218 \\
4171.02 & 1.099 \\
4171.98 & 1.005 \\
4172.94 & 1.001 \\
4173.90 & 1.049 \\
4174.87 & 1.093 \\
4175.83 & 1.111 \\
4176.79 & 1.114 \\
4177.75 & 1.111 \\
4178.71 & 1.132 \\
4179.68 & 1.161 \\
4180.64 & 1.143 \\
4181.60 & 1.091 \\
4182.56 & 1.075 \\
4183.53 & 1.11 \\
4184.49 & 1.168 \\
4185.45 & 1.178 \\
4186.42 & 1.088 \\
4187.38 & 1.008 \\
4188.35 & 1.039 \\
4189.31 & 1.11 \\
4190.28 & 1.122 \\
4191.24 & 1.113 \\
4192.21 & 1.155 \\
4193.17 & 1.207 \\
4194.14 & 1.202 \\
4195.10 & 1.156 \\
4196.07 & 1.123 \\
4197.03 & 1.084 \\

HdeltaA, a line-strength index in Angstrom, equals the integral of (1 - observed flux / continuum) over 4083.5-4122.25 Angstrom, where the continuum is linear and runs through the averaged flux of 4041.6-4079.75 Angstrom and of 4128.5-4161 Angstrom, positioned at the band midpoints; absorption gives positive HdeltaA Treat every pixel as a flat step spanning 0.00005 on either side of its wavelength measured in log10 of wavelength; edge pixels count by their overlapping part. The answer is -1.3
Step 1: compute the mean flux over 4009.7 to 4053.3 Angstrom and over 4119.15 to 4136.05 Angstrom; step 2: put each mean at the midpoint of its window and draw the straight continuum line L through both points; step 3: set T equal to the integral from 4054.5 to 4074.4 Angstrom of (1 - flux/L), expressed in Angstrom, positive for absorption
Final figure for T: 1.1 Angstrom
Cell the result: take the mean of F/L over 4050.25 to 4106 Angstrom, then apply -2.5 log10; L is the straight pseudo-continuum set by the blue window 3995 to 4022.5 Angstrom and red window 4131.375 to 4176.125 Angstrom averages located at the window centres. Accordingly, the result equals 0.02 mag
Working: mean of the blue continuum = 1.07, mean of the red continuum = 1.14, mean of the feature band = 1.08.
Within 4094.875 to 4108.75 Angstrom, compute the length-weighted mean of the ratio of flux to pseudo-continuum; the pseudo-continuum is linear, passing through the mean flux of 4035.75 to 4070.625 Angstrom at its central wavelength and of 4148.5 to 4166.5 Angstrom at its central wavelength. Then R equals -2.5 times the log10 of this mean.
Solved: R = 0.11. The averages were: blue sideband 1.08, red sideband 1.18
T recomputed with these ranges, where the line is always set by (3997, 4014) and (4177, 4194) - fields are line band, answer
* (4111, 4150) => -2.0 Angstrom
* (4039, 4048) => 0.4 Angstrom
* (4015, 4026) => -0.1 Angstrom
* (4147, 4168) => -1.3 Angstrom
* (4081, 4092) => -0.8 Angstrom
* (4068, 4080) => 0.4 Angstrom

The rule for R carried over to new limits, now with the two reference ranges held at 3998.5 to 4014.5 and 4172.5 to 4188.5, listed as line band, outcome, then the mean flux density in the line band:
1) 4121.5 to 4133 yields -0.07 mag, 1.16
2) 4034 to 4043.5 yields -0.06 mag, 1.13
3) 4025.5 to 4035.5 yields 0.02 mag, 1.06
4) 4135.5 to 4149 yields -0.04 mag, 1.14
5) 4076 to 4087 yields 0.01 mag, 1.07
